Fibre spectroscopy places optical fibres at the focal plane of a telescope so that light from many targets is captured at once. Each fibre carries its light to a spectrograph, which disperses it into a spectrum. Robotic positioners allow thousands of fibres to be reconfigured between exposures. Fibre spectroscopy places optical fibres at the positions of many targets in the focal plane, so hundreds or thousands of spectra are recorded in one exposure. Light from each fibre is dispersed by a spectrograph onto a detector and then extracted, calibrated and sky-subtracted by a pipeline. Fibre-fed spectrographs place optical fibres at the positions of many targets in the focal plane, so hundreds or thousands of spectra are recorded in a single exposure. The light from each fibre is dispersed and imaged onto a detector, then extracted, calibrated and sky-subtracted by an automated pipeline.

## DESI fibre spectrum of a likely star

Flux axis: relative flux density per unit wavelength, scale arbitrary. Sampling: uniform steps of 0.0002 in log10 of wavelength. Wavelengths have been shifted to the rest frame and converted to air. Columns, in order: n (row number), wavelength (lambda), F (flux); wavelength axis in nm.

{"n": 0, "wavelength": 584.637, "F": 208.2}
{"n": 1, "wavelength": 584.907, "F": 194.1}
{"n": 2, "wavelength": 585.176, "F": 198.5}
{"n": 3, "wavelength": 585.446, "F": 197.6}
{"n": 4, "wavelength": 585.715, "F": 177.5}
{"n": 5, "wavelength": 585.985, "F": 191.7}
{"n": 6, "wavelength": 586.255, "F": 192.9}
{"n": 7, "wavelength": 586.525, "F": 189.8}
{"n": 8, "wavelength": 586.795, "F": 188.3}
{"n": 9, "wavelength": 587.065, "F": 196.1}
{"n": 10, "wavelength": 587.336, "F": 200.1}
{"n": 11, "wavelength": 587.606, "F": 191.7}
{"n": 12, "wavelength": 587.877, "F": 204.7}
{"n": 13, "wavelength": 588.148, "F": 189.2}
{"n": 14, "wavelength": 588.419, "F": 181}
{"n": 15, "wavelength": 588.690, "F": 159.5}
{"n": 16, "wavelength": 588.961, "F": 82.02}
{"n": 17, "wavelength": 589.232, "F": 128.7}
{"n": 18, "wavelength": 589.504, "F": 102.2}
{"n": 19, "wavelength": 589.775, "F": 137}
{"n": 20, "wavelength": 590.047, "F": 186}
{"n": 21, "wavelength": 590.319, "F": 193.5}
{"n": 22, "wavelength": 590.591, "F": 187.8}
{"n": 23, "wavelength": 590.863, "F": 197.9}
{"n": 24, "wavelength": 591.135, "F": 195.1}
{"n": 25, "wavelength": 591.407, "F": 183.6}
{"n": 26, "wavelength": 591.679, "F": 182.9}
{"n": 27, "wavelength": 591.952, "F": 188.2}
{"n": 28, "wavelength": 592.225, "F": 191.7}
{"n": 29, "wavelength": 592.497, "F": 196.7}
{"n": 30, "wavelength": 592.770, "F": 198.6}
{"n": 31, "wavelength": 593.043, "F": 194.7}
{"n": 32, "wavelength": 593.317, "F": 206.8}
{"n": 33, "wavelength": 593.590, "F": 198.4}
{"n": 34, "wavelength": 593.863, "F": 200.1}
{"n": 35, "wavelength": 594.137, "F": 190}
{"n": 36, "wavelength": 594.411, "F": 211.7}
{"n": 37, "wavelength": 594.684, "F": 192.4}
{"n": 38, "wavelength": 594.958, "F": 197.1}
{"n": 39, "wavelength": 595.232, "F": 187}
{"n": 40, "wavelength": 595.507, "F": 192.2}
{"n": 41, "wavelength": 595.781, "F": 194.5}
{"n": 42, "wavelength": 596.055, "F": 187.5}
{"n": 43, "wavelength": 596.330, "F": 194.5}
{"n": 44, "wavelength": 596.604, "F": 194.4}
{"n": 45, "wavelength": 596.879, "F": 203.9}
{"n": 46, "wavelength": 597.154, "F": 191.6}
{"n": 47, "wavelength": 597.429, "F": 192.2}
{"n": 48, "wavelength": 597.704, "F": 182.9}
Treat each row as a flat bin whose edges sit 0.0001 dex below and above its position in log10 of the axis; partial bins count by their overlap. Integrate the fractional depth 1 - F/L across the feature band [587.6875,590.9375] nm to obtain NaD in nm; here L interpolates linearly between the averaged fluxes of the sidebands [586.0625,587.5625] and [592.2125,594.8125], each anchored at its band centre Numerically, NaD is 0.549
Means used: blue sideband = 193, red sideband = 198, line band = 162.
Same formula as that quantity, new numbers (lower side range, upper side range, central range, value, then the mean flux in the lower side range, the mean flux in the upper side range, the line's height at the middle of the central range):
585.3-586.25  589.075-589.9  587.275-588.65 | -0.38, 190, 121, 149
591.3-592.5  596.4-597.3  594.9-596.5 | 0.02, 188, 197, 195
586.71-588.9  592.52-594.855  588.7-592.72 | 0.50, 185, 199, 192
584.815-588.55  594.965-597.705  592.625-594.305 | -0.05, 192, 193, 193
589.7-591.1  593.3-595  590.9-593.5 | -0.03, 183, 199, 191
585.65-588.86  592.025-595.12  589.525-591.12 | 0.14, 188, 198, 193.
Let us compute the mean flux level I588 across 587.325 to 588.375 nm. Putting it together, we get 195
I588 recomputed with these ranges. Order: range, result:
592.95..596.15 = 196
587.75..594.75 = 180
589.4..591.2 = 172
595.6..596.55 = 193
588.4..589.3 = 133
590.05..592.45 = 190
